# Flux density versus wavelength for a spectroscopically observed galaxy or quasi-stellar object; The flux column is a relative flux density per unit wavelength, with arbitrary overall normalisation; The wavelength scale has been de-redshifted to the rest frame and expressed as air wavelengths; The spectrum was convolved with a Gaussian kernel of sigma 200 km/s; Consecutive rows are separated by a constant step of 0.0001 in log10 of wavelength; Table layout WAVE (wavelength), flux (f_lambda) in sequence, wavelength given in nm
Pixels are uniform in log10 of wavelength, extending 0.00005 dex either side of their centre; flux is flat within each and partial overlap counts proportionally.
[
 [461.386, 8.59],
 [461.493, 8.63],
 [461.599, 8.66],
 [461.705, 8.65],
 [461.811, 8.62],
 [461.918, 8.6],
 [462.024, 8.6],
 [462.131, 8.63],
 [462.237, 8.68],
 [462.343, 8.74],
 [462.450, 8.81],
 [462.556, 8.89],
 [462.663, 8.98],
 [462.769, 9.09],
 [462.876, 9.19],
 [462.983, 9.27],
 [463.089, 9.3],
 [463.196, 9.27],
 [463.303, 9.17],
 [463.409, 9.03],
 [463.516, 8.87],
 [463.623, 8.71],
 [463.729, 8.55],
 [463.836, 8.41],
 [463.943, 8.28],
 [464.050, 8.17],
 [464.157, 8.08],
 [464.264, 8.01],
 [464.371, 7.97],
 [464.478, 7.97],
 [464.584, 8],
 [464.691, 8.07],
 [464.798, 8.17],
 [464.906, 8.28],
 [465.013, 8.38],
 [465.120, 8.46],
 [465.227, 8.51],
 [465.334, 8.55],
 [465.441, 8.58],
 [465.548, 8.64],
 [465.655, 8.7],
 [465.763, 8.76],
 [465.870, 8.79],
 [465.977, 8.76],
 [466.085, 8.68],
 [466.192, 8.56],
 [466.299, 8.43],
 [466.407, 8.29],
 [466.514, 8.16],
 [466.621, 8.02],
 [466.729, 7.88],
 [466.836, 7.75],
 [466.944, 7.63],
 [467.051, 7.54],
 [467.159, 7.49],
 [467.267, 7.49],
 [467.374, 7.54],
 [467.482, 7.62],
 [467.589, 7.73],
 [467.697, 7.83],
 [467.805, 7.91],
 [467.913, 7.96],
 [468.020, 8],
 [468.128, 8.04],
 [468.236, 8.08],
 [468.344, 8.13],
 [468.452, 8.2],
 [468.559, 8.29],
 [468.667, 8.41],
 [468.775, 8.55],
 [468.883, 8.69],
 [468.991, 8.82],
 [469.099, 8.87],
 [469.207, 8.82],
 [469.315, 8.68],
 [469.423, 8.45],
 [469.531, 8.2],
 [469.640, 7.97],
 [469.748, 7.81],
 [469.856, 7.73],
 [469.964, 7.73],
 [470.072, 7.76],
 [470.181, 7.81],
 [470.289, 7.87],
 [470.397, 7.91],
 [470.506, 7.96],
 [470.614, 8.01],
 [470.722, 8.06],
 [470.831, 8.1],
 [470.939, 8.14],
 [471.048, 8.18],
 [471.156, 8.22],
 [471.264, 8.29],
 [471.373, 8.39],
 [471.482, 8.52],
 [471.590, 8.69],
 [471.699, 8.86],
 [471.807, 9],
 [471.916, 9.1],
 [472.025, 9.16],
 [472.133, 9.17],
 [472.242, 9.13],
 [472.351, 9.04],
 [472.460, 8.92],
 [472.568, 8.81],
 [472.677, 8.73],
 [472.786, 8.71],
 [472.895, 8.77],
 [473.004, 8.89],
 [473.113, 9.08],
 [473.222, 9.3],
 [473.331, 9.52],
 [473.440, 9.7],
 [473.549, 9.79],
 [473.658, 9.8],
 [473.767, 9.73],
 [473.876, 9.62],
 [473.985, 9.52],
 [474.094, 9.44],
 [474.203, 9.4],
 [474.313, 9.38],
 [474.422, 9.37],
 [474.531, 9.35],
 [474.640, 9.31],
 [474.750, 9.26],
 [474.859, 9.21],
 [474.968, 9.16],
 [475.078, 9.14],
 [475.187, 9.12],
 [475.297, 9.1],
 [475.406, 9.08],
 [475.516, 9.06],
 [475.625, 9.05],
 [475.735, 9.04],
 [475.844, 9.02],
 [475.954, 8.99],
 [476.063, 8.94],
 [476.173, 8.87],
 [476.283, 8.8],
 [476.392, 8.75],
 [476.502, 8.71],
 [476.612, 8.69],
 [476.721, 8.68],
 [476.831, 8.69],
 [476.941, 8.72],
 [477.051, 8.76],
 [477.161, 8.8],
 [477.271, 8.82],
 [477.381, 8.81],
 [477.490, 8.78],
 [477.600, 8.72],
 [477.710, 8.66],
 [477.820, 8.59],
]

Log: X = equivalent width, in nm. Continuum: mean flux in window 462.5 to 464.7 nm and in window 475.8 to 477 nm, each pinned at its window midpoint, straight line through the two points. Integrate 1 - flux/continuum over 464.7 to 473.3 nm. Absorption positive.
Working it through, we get 0.36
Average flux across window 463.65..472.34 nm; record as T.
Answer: 8.26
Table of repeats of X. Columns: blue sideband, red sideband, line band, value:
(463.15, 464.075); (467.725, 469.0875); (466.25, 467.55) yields 0.09 nm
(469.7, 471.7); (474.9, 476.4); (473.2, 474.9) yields -0.15 nm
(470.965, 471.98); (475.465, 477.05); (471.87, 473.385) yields -0.07 nm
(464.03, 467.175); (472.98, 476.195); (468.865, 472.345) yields 0.17 nm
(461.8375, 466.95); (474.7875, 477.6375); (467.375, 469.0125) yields 0.10 nm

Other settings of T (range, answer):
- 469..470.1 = 8.24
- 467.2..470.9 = 8.09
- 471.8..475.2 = 9.24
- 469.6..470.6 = 7.85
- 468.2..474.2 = 8.65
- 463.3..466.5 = 8.45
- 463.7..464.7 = 8.14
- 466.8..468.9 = 7.93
